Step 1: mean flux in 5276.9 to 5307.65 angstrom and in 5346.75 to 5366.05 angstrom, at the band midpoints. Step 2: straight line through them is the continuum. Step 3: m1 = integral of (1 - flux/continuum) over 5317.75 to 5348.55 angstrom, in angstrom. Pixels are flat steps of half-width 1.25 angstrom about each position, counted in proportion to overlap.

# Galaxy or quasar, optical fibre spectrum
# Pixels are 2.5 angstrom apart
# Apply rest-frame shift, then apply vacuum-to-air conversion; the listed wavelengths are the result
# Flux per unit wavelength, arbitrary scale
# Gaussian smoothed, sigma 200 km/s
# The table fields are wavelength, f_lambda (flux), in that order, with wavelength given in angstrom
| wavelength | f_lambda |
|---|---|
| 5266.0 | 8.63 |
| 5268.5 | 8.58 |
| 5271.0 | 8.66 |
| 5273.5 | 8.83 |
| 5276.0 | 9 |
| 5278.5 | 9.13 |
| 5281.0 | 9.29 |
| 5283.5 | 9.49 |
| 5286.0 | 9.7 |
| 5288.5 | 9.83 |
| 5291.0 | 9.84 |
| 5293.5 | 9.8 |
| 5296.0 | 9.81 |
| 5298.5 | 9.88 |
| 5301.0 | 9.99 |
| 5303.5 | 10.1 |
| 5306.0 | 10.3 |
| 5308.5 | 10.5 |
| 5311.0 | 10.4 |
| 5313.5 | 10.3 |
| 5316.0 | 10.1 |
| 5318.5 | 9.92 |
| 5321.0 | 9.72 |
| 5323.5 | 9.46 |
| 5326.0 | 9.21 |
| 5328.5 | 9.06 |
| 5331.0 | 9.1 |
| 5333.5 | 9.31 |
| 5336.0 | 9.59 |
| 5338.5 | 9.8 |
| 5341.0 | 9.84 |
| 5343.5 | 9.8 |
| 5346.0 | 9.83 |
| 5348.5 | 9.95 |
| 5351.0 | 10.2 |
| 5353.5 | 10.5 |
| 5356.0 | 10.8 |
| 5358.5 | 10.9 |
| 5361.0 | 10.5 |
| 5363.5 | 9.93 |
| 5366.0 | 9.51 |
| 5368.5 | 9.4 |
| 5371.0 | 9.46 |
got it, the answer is 1.69 angstrom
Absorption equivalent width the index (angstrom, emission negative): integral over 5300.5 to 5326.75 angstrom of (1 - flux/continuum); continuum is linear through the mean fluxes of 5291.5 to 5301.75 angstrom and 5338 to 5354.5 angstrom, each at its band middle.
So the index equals -0.3 angstrom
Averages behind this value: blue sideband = 9.86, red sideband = 9.99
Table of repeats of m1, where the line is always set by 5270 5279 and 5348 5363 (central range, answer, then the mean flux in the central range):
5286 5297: -0.7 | 9.81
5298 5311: -1.0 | 10.2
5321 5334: 0.9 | 9.27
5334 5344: 0.4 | 9.72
